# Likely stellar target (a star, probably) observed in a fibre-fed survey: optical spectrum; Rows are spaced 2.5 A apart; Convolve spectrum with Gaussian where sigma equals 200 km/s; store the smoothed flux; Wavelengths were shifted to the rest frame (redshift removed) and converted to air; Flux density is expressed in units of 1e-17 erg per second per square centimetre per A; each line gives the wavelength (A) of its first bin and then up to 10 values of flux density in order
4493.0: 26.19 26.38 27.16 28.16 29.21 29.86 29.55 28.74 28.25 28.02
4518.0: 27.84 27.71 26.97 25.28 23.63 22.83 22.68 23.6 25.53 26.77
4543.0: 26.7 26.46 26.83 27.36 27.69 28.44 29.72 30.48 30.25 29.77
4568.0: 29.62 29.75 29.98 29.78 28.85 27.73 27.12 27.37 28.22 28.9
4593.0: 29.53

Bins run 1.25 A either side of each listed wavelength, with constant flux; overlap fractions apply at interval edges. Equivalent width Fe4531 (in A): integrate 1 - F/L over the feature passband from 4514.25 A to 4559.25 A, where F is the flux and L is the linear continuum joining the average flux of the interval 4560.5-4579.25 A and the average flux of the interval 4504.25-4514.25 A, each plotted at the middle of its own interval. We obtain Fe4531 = 4.7 A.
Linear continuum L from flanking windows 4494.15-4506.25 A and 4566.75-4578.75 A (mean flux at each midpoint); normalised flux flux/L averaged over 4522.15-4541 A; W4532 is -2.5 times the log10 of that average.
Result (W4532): 0.17 mag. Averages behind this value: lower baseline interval 28.1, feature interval 24.5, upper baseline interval 29.6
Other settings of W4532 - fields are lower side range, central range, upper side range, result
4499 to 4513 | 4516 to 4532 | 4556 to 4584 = 0.13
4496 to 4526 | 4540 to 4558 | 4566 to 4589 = 0.04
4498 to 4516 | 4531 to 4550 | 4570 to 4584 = 0.13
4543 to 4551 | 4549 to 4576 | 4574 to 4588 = -0.07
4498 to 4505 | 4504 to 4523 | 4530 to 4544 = -0.05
